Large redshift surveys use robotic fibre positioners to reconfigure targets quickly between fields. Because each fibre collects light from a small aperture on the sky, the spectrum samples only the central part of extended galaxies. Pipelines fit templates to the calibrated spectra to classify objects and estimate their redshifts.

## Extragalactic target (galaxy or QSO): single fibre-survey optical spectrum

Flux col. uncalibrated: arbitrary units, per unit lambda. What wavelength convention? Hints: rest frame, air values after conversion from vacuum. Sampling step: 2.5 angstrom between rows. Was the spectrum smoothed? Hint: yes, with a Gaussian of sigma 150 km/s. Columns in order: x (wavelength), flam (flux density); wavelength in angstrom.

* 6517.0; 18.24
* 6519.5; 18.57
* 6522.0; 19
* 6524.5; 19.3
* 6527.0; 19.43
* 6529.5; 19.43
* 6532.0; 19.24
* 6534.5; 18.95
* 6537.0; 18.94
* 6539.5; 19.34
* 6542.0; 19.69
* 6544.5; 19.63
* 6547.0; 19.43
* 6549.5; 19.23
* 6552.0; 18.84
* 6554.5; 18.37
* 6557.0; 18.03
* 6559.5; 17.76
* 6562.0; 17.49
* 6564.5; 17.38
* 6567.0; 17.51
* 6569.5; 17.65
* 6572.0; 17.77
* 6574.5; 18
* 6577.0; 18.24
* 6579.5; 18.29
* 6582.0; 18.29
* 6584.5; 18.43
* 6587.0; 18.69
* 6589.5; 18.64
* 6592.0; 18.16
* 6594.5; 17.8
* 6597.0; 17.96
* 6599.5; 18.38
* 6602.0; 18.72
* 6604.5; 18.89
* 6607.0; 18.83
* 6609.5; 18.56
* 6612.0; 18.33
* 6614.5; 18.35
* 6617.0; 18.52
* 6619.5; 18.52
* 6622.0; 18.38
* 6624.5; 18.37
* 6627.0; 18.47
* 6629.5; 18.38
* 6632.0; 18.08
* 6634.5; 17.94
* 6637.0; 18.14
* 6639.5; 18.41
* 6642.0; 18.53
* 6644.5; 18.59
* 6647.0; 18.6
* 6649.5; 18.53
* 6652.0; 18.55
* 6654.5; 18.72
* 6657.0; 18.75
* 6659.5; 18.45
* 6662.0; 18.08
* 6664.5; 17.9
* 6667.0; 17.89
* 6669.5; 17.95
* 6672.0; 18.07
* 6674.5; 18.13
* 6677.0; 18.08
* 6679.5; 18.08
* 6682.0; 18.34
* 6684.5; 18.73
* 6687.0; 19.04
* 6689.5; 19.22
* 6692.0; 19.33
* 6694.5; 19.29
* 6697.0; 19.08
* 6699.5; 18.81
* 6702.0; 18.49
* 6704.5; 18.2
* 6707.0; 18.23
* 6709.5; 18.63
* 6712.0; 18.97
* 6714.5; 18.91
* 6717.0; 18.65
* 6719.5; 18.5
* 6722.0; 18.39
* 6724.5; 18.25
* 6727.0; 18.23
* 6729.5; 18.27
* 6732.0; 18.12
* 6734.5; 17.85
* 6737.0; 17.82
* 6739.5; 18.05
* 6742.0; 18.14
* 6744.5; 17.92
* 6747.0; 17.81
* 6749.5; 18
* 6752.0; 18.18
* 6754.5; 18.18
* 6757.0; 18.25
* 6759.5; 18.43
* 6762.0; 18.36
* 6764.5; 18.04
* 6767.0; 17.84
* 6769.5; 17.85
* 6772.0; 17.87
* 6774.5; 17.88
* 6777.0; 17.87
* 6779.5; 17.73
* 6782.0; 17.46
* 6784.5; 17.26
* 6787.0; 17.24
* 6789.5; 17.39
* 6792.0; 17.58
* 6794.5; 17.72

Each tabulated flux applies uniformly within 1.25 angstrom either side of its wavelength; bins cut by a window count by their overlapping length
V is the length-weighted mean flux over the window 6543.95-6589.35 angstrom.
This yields 18.3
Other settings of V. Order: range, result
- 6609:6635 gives 18.4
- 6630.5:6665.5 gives 18.4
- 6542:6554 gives 19.3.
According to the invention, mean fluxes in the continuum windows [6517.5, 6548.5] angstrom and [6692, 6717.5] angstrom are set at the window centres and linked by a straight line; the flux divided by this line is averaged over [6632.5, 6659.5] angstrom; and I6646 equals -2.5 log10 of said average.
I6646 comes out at 0.03 mag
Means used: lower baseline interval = 19.2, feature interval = 18.5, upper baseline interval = 18.8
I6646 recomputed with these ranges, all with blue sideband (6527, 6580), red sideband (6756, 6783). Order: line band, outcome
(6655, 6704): -0.02 mag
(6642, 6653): -0.02 mag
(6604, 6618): -0.01 mag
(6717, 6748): 0.00 mag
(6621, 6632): 0.00 mag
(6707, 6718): -0.04 mag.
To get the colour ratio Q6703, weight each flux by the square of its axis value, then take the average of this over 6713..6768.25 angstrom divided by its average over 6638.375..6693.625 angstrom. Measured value 1.01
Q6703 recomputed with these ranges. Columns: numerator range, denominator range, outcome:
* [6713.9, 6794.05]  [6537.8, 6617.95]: 1.03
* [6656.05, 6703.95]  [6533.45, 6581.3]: 1.04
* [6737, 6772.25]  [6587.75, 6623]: 1.02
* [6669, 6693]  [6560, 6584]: 1.07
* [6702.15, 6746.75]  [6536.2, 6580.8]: 1.04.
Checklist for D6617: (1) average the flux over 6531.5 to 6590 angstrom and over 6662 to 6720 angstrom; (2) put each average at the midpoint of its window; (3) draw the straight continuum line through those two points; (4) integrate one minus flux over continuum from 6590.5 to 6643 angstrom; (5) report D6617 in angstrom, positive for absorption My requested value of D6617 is 0.39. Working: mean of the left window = 18.5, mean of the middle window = 18.4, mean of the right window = 18.5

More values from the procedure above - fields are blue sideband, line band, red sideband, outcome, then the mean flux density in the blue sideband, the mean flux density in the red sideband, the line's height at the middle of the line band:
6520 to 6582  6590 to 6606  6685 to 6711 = 0.3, 18.6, 18.8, 18.7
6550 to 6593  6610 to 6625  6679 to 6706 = 0.0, 18.1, 18.8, 18.4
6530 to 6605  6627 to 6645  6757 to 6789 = 0.0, 18.5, 17.8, 18.3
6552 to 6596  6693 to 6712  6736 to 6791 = -0.8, 18.1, 17.9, 17.9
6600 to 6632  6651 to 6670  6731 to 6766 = 0.1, 18.5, 18.1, 18.4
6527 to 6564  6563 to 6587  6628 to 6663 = 1.0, 18.9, 18.4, 18.7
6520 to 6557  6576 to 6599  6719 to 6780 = 0.8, 19.1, 18.1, 18.9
